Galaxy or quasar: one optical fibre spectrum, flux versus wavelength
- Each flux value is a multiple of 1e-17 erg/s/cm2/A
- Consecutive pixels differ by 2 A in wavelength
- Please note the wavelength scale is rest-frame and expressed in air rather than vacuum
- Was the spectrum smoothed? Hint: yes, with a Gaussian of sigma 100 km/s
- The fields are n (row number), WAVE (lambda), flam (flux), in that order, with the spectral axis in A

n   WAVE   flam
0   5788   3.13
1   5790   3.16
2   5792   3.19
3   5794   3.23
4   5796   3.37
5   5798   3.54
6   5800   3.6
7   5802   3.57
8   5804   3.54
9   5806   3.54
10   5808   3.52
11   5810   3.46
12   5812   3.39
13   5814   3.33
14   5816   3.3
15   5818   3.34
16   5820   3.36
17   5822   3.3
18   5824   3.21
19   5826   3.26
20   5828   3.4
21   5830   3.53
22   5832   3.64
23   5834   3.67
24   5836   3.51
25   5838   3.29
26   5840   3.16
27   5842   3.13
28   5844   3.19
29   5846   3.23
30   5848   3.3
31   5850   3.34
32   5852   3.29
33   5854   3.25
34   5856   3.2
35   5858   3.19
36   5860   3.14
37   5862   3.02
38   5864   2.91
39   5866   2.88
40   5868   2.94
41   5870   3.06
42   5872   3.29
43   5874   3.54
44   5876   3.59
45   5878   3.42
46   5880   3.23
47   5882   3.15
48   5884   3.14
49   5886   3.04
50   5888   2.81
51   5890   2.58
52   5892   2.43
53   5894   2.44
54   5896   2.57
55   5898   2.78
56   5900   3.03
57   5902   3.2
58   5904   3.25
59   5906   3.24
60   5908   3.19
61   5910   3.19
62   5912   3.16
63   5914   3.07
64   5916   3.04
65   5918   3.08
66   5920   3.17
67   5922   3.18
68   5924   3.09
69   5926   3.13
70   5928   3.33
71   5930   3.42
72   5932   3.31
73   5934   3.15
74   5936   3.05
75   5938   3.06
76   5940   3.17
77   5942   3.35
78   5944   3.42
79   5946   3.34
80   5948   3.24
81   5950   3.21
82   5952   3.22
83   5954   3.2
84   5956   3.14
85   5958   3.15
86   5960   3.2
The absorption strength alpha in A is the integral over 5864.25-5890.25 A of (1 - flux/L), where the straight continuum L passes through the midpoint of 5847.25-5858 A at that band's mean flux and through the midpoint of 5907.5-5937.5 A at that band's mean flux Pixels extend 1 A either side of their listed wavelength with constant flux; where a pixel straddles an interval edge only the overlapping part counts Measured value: 0.8 A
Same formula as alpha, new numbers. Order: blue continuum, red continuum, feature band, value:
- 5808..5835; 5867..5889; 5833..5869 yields 1.06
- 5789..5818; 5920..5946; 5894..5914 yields 1.40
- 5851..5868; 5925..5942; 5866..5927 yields 1.75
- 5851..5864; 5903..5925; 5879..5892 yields 0.85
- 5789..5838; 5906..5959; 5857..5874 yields 1.20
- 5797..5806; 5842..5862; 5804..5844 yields 0.27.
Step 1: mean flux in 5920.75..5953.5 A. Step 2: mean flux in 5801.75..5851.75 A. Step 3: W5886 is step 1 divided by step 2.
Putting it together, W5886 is 0.96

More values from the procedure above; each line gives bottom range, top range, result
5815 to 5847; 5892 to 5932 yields 0.92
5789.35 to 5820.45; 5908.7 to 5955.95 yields 0.94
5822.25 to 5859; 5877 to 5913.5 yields 0.90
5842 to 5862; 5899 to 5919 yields 0.98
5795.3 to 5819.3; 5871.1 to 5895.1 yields 0.88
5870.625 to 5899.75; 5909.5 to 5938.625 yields 1.05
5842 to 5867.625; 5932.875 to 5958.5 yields 1.02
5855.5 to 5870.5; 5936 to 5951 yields 1.07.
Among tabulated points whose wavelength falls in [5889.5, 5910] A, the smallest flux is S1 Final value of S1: 2.43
